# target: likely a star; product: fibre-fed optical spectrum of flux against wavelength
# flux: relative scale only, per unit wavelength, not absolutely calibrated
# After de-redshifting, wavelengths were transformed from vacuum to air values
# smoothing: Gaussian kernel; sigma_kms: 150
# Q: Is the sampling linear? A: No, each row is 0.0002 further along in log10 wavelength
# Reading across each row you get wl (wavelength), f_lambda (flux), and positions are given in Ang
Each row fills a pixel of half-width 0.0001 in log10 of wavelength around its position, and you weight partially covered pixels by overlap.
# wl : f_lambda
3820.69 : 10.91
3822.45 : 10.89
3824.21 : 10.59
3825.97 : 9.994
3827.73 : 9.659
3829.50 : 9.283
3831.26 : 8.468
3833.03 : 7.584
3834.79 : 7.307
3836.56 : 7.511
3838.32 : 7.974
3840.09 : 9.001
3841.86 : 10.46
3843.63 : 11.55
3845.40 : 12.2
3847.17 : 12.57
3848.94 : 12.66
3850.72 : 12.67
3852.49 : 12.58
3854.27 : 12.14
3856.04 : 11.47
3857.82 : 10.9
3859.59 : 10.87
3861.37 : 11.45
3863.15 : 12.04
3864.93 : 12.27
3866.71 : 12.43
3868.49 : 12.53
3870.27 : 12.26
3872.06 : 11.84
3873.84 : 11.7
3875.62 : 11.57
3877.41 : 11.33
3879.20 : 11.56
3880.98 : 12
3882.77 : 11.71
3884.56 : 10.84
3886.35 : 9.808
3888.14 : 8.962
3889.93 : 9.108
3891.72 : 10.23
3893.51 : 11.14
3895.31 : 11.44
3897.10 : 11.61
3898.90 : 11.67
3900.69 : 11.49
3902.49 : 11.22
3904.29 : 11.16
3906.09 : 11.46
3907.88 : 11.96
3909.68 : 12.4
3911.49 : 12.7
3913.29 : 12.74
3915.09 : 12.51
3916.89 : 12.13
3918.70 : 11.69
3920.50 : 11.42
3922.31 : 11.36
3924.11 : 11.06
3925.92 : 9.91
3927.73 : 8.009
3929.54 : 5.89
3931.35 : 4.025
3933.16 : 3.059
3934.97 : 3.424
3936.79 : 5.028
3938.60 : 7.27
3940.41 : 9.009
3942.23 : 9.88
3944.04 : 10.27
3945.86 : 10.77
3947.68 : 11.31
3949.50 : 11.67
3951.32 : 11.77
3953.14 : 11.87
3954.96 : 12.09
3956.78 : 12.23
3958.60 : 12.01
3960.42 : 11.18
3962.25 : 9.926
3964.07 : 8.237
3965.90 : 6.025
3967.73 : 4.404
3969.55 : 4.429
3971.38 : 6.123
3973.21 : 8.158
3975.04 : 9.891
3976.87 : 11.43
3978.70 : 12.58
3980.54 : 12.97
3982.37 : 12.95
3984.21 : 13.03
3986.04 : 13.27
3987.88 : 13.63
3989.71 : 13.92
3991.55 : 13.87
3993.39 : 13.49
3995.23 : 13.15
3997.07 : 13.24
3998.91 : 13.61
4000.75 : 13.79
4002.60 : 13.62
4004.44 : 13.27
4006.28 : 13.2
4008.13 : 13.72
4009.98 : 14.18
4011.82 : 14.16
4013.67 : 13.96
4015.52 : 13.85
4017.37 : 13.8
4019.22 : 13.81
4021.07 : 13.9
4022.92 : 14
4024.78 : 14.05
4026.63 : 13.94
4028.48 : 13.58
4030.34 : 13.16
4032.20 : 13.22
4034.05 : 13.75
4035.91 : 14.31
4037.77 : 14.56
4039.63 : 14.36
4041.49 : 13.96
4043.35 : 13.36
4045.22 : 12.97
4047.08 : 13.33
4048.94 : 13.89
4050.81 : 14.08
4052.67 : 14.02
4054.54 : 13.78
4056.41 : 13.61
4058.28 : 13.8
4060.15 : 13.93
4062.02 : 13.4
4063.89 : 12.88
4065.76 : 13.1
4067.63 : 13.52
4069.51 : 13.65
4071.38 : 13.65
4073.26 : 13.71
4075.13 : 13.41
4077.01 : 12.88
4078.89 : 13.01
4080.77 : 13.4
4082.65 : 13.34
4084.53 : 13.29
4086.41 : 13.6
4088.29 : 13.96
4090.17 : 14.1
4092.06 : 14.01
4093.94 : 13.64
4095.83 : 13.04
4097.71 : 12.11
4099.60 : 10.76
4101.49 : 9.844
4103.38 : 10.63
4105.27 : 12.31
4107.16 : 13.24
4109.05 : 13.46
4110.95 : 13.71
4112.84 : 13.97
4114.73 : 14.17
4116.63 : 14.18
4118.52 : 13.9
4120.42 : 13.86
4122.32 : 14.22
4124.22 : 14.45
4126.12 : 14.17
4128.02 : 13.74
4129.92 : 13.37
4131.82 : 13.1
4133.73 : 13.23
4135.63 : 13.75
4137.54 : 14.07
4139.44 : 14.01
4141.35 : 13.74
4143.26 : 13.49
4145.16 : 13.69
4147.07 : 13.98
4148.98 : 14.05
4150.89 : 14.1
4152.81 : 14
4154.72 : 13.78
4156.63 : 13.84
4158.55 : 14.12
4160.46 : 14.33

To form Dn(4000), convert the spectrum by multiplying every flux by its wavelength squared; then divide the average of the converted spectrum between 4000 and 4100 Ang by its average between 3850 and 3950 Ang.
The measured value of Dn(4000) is 1.4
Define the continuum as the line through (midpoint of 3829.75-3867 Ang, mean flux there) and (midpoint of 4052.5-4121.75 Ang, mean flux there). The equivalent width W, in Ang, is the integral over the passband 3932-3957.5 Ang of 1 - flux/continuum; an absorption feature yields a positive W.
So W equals 5.6 Ang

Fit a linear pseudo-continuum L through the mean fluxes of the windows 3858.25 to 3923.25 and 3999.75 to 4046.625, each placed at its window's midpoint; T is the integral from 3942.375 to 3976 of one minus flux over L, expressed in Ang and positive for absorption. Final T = 8.2 Ang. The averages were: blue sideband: 11.5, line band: 9.58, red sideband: 13.8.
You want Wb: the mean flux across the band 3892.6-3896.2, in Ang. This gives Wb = 11.3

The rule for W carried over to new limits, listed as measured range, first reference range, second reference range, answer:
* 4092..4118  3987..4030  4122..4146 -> 1.9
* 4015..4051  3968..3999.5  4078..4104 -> -4.9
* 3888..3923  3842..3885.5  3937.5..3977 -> -2.3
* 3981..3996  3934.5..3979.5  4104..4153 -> -4.9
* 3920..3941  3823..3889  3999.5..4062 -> 8.2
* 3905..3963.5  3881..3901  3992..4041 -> 8.5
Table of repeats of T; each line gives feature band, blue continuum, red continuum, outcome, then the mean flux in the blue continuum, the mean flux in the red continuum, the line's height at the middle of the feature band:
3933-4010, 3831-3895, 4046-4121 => 8.42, 10.9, 13.3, 12.1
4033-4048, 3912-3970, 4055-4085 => -1.61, 9.33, 13.4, 12.5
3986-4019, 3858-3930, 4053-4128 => -3.34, 11.3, 13.3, 12.4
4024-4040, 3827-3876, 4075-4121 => -1.73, 10.9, 13.1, 12.5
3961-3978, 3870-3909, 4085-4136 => 5.95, 11.2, 13.3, 11.9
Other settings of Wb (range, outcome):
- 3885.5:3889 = 9.38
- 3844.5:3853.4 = 12.5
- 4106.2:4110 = 13.3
